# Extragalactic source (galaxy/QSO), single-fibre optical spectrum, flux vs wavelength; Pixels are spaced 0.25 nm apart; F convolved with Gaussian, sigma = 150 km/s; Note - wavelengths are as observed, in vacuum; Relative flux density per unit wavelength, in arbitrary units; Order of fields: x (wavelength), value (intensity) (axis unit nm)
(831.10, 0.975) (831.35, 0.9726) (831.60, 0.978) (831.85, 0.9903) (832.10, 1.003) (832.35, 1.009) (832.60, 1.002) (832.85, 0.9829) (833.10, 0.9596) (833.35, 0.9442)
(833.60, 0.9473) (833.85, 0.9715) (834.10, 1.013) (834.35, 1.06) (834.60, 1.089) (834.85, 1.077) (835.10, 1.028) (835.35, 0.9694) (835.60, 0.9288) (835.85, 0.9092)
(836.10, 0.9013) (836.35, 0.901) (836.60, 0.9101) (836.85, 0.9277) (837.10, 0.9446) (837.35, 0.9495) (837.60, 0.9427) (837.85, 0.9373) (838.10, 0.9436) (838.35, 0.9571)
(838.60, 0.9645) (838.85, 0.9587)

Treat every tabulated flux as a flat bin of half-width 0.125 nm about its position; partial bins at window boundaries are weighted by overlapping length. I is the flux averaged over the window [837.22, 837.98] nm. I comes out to 0.943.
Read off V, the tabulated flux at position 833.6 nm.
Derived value 0.9473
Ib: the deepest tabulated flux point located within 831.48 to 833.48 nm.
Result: 0.9442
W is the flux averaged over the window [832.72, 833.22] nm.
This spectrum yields 0.972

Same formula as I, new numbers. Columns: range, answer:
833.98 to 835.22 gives 1.05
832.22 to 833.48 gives 0.98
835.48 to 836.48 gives 0.91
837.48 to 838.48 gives 0.945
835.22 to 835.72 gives 0.95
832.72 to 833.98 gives 0.961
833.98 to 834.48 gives 1.04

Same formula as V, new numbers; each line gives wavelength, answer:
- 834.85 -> 1.077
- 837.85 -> 0.9373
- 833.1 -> 0.9596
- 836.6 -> 0.9101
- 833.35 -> 0.9442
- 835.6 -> 0.9288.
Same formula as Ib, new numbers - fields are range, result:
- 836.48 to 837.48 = 0.9101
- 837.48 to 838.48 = 0.9373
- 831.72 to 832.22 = 0.9903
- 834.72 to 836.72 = 0.901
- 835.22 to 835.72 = 0.9288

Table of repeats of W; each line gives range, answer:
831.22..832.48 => 0.991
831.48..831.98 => 0.984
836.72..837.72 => 0.941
